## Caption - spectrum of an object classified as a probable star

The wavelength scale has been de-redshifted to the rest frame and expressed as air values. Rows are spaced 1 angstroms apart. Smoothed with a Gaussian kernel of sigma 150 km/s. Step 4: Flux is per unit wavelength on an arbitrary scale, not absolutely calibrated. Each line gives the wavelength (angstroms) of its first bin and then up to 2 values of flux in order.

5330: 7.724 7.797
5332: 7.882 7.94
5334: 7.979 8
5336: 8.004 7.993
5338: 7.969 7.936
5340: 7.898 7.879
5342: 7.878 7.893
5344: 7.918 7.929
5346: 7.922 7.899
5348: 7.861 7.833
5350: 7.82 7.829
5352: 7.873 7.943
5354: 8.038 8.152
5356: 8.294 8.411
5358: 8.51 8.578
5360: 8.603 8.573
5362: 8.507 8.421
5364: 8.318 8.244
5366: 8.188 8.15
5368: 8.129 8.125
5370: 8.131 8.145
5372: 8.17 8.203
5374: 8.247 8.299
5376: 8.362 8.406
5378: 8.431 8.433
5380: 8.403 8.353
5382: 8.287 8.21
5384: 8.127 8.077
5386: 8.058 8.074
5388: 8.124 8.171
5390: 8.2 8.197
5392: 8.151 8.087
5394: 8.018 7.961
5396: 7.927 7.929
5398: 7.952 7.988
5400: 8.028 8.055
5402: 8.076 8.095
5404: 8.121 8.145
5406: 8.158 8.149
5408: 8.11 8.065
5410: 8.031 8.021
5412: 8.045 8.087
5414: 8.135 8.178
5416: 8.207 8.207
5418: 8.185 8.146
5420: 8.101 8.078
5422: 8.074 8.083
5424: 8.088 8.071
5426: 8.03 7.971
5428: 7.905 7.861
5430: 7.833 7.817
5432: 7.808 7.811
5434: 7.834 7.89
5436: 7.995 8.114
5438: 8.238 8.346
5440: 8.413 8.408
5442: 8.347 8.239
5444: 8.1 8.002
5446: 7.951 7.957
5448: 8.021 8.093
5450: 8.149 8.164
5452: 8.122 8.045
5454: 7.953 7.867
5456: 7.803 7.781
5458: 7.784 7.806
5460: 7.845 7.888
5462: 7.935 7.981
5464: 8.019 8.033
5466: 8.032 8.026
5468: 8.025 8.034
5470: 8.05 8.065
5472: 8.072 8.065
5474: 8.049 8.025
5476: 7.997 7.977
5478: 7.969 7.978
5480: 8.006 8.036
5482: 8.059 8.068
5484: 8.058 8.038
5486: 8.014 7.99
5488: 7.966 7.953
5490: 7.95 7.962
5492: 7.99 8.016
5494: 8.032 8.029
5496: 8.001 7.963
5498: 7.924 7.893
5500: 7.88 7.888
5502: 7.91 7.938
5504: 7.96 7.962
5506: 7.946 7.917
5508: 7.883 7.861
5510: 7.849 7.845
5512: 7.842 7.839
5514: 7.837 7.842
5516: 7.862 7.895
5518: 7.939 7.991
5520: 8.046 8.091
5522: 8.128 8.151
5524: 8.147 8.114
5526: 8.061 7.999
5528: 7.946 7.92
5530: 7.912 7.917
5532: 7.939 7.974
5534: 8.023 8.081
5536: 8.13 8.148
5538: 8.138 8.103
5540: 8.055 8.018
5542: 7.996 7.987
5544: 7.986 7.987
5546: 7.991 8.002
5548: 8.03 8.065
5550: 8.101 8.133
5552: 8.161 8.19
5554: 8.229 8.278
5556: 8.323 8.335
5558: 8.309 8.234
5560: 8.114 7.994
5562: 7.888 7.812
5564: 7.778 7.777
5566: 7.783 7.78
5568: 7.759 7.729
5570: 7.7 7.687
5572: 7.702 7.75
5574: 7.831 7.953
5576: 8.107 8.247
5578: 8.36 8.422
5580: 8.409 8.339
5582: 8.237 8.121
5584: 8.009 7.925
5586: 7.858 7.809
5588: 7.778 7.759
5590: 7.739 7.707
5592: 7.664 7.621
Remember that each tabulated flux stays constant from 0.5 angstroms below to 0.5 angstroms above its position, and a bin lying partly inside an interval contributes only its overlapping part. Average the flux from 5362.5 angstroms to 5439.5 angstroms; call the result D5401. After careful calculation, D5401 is 8.12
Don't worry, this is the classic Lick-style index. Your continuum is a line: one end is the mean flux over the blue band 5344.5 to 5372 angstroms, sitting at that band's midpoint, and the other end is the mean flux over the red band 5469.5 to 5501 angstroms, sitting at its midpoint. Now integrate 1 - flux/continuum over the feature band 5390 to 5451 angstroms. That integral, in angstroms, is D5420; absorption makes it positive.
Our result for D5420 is 0.1 angstroms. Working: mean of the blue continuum 8.16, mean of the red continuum 8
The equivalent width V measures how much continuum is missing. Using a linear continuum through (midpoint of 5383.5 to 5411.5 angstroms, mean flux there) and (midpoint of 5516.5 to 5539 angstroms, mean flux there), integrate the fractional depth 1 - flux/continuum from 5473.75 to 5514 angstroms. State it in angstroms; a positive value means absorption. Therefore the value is 0.4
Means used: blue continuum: 8.07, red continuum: 8.03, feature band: 7.96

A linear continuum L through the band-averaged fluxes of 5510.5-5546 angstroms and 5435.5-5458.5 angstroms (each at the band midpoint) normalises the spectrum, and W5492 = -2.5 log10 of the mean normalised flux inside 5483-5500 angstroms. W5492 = 0.01 mag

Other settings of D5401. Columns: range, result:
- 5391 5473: 8.04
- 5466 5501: 8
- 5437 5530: 8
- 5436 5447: 8.19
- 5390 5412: 8.06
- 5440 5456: 8.1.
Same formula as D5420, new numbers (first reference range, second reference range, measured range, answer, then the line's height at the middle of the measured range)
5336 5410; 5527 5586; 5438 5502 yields 0.46 angstroms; 8.08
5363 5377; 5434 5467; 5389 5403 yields 0.19 angstroms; 8.16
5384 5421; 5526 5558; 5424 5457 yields 0.21 angstroms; 8.09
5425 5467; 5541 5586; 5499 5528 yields 0.26 angstroms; 8.02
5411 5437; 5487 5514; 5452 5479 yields 0.00 angstroms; 7.97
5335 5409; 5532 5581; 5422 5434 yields 0.24 angstroms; 8.1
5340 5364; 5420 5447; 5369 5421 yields -0.43 angstroms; 8.08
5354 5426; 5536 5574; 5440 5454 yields -0.01 angstroms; 8.12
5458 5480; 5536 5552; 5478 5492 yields 0.00 angstroms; 8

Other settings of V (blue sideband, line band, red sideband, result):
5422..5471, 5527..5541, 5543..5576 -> -0.1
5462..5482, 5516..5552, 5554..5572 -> -0.2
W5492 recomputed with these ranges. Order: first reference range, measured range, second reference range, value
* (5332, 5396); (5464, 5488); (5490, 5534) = -0.004 mag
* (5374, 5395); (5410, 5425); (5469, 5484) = 0.005 mag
